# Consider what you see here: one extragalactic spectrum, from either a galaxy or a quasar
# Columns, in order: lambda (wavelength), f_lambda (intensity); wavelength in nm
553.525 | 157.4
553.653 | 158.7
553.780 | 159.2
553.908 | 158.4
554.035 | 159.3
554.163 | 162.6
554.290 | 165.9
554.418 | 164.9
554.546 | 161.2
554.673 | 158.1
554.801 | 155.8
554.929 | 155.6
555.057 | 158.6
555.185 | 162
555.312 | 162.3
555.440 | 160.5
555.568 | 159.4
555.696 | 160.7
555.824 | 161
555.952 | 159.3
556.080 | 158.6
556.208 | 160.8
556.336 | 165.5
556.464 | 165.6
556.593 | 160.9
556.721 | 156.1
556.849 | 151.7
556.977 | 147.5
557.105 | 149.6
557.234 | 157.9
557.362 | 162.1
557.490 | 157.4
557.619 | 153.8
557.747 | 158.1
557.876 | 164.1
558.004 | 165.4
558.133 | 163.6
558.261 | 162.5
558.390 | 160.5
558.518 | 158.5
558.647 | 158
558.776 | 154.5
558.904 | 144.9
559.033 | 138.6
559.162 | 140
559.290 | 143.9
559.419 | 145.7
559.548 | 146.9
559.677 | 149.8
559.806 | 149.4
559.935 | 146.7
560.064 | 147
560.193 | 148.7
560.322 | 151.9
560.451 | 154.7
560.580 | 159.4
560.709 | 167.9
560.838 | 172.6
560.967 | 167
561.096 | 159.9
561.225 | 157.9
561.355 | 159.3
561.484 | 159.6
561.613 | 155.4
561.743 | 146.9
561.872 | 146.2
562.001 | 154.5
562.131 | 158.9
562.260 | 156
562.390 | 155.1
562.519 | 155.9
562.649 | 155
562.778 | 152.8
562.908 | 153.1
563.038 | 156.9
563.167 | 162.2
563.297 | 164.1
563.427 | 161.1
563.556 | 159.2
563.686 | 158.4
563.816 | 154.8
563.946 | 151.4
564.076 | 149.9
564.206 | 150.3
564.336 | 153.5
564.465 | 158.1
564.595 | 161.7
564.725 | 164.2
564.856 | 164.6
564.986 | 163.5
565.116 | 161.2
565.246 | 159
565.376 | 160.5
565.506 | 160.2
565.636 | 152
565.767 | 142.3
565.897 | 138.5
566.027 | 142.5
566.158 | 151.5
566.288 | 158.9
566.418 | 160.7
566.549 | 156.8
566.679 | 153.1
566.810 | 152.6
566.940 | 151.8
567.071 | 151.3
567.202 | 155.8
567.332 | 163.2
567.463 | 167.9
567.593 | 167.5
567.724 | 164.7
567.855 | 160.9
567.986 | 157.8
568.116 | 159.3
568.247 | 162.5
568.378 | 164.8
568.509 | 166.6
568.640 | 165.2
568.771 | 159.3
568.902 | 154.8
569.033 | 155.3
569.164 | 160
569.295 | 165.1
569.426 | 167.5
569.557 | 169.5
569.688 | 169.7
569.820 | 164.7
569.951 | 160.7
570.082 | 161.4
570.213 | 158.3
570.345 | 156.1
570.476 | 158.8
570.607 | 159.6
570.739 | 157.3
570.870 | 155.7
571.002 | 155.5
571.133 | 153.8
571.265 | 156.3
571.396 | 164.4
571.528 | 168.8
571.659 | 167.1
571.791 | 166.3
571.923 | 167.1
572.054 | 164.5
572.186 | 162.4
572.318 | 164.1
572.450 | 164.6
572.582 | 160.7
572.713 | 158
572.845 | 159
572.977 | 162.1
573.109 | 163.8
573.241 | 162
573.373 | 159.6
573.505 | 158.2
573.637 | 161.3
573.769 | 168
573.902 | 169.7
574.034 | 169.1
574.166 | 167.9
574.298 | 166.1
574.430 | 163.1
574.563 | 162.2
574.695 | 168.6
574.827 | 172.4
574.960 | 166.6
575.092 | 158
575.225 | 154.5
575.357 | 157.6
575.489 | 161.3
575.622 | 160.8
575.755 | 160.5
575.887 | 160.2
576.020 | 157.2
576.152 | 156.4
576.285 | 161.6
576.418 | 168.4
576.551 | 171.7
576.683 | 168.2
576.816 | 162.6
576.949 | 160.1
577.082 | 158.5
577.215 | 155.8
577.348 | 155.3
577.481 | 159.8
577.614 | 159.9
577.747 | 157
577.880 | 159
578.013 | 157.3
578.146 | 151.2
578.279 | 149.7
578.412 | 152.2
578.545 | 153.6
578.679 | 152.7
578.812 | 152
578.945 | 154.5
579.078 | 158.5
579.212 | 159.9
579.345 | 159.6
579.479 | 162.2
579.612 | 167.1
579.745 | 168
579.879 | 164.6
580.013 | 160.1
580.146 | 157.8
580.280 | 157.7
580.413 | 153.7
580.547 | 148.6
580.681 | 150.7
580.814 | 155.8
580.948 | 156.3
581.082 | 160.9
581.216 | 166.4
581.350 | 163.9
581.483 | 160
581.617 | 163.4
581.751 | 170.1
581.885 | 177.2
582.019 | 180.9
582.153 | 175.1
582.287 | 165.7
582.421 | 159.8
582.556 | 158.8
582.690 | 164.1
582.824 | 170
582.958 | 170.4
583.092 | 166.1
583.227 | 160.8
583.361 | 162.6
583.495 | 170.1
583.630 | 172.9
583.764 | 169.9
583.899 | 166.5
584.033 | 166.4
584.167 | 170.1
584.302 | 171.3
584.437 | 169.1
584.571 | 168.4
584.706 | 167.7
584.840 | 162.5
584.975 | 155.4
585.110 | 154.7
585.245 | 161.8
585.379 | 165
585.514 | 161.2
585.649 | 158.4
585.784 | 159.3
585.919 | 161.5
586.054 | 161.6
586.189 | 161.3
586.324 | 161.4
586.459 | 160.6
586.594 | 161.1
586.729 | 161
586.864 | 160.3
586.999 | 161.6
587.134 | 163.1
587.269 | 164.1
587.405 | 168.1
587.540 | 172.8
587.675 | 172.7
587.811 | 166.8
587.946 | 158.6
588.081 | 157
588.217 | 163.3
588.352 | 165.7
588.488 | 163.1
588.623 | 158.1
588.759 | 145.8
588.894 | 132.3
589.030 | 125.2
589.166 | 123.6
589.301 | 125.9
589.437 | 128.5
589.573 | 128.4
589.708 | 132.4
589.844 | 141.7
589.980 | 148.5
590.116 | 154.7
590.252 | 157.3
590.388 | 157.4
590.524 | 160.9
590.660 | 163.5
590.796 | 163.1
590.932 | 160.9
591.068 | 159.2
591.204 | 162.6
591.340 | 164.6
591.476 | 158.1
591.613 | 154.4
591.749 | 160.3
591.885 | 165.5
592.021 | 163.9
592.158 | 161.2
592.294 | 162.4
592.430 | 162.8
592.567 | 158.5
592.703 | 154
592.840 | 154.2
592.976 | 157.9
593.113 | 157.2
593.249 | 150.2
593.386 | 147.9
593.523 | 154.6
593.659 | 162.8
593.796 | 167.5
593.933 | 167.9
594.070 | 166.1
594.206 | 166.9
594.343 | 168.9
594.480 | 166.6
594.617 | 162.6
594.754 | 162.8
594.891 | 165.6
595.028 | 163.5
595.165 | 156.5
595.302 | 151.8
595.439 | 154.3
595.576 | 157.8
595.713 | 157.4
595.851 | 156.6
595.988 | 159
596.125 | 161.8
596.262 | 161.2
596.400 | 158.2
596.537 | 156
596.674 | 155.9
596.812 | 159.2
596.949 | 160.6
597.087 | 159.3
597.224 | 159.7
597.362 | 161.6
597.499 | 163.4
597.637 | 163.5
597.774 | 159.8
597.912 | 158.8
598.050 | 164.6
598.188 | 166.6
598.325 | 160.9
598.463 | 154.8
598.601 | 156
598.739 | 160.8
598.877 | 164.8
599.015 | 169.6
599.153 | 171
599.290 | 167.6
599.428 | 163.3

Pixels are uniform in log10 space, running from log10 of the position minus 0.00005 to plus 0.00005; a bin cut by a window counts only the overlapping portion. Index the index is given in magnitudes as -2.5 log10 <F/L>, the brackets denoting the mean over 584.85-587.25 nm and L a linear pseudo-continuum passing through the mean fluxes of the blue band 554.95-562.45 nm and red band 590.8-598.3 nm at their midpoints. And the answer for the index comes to -0.01 mag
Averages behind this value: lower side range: 156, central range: 161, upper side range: 160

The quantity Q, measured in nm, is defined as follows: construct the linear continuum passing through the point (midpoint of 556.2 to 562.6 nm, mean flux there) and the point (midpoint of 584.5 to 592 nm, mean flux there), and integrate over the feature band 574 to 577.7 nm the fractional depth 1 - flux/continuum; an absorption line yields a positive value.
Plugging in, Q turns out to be -0.14 nm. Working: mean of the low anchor 155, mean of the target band 162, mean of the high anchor 157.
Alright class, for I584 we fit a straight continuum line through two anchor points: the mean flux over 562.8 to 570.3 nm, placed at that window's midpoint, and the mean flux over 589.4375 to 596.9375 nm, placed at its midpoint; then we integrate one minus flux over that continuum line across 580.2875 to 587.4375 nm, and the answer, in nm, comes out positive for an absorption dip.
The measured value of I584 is -0.246 nm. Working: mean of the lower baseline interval 159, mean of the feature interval 164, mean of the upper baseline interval 158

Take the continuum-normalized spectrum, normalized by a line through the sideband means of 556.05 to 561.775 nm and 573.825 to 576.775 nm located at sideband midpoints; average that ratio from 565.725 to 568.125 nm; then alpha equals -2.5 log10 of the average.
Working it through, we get 0.03 mag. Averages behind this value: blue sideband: 156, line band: 156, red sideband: 164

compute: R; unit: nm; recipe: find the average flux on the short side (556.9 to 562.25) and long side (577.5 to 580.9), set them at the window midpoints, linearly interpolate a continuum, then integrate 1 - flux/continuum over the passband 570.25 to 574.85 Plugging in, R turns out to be -0.19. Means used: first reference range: 155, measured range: 163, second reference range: 157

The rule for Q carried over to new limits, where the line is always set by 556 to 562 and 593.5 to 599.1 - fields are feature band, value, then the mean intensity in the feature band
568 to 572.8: -0.138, 162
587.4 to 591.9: 0.196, 153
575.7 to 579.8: -0.017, 159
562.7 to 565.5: -0.033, 158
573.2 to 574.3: -0.048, 165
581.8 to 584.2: -0.136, 168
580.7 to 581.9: -0.028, 163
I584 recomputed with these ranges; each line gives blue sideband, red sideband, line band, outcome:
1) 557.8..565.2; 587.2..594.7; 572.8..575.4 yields -0.12 nm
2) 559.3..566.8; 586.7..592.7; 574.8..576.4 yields -0.05 nm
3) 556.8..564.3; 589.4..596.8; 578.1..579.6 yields 0.01 nm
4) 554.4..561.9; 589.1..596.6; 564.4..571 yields -0.11 nm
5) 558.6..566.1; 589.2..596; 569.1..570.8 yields -0.08 nm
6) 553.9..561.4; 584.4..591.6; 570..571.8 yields -0.03 nm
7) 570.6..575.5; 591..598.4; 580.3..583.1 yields -0.03 nm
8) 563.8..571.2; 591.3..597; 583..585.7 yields -0.10 nm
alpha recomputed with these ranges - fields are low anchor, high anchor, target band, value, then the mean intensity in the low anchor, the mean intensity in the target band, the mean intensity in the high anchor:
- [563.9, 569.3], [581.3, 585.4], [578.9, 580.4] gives 0.03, 158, 161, 167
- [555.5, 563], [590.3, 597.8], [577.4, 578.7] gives 0.02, 156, 155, 160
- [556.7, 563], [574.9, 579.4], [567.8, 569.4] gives -0.03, 155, 161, 159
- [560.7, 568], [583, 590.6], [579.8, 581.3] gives 0.00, 157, 158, 158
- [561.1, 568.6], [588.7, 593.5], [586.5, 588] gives -0.08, 157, 165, 152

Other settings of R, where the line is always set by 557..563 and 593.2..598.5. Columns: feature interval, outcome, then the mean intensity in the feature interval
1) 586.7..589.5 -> 0.09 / 154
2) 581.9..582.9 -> -0.06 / 168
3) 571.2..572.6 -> -0.07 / 164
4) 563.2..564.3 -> -0.01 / 156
